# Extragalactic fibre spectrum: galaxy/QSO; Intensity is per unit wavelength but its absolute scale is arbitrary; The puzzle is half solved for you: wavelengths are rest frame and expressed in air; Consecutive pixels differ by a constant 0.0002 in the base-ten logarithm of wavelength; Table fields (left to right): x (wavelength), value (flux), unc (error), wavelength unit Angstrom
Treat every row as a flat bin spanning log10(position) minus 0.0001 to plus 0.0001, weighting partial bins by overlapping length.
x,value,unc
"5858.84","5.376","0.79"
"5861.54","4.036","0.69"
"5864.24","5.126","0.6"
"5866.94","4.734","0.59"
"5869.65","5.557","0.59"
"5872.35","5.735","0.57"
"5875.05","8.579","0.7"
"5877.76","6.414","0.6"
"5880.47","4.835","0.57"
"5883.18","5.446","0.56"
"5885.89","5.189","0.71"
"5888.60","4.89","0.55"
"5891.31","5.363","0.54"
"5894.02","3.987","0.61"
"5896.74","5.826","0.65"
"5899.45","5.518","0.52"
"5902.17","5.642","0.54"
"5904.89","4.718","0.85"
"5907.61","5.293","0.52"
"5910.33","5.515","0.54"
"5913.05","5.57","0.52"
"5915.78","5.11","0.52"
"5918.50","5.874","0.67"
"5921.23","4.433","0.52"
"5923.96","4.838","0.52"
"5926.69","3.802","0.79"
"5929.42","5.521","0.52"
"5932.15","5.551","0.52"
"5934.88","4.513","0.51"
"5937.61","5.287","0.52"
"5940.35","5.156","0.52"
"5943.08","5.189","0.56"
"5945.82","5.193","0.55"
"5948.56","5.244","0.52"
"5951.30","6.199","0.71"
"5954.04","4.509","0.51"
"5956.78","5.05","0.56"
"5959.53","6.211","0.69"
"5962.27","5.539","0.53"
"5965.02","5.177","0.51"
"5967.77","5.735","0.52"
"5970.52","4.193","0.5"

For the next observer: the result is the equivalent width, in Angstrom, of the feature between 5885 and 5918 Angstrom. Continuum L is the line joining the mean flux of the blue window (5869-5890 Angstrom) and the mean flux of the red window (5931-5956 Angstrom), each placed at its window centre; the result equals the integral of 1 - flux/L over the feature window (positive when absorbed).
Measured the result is 2.2 Angstrom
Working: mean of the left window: 5.84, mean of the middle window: 5.24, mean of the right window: 5.2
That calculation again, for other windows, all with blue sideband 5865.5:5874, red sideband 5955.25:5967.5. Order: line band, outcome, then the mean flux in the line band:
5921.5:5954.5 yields 2.5 Angstrom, 5.08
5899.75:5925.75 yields 1.3 Angstrom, 5.21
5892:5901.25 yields 0.5 Angstrom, 5.16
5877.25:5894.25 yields 0.9 Angstrom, 5.18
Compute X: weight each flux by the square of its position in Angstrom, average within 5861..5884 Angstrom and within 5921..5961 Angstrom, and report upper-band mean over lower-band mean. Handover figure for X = 0.9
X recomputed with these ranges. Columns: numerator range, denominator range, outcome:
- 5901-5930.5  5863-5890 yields 0.92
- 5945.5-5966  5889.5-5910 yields 1.06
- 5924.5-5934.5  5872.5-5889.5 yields 0.84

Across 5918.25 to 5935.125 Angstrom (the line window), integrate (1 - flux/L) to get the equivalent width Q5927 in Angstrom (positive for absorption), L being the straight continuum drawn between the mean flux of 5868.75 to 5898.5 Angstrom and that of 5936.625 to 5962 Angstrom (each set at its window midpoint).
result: 1.7 Angstrom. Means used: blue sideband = 5.62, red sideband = 5.35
